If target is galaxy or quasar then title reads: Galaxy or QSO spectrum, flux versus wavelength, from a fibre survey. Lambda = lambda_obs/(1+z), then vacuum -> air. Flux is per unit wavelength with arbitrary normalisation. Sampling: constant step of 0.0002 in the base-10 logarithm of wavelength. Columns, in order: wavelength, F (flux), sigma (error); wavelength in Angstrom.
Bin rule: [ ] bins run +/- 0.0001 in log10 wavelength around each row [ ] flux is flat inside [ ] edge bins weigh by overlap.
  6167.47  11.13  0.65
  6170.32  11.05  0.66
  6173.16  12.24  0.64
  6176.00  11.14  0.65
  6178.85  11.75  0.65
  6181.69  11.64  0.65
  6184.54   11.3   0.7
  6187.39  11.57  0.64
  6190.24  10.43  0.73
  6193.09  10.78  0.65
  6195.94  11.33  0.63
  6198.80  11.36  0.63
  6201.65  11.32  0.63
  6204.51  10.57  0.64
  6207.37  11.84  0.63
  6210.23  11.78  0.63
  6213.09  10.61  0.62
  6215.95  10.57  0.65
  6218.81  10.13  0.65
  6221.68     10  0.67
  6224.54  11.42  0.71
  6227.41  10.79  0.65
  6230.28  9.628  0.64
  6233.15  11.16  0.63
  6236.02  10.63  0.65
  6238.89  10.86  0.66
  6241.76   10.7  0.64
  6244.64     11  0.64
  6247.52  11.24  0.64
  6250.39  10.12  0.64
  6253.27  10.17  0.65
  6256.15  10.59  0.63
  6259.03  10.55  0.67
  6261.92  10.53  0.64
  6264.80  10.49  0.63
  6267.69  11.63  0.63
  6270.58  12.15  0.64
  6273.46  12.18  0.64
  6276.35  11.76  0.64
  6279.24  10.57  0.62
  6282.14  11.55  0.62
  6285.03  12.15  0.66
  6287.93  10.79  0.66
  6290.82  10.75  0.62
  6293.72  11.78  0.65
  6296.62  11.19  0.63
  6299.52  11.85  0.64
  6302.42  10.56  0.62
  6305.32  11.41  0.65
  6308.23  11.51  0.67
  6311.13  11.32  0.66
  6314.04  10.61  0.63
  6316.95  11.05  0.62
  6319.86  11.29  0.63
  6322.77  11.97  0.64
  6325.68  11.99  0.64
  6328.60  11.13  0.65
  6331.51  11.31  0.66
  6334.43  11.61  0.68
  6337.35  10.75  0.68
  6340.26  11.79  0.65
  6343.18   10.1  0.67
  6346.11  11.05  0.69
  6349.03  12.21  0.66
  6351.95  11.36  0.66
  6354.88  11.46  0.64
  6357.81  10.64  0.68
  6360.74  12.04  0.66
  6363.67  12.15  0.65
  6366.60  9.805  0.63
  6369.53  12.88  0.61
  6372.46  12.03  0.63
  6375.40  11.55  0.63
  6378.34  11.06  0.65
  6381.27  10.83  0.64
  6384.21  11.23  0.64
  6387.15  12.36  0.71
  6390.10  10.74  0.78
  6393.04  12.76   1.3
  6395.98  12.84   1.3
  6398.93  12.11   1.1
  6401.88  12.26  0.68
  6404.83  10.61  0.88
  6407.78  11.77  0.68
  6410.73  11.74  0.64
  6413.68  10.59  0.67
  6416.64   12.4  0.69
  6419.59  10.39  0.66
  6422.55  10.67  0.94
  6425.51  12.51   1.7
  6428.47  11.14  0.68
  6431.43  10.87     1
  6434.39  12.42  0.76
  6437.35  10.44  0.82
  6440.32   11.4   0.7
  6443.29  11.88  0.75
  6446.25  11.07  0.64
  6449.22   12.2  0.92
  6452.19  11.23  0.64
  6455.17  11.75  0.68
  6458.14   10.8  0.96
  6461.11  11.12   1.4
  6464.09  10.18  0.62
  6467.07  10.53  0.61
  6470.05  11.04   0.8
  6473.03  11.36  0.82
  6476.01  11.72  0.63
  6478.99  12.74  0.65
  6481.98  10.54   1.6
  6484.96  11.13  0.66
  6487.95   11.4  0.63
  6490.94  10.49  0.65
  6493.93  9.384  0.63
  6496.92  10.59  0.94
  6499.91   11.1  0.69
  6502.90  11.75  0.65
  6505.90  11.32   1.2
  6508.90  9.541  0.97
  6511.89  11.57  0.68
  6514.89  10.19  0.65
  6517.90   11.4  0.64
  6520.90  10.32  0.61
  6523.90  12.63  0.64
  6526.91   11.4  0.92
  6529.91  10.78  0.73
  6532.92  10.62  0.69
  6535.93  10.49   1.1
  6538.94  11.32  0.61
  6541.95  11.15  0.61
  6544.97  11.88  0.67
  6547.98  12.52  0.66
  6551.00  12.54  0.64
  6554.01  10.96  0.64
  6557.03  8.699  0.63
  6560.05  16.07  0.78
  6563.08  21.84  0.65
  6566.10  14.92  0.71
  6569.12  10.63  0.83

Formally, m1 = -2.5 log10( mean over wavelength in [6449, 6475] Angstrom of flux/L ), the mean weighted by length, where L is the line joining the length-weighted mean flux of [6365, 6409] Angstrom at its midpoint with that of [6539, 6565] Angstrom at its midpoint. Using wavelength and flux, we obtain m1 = 0.11 mag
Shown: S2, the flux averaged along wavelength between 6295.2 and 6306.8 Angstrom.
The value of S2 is 11.3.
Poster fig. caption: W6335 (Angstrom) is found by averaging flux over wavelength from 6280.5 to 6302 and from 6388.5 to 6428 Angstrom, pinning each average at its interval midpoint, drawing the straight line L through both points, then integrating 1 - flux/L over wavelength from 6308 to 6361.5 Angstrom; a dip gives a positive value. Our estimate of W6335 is 0.8 Angstrom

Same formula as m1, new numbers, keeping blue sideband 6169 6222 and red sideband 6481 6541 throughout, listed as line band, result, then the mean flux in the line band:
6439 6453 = -0.06 mag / 11.6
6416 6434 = -0.04 mag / 11.3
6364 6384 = -0.04 mag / 11.4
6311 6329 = -0.03 mag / 11.3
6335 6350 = -0.01 mag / 11.2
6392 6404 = -0.13 mag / 12.4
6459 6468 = 0.03 mag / 10.6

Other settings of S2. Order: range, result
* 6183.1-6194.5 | 11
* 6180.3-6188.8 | 11.5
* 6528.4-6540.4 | 10.8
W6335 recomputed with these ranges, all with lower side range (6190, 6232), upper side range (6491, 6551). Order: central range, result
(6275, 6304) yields -1.0 Angstrom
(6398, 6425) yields -1.0 Angstrom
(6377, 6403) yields -1.9 Angstrom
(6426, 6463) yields -1.2 Angstrom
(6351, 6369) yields -0.6 Angstrom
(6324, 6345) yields -0.6 Angstrom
